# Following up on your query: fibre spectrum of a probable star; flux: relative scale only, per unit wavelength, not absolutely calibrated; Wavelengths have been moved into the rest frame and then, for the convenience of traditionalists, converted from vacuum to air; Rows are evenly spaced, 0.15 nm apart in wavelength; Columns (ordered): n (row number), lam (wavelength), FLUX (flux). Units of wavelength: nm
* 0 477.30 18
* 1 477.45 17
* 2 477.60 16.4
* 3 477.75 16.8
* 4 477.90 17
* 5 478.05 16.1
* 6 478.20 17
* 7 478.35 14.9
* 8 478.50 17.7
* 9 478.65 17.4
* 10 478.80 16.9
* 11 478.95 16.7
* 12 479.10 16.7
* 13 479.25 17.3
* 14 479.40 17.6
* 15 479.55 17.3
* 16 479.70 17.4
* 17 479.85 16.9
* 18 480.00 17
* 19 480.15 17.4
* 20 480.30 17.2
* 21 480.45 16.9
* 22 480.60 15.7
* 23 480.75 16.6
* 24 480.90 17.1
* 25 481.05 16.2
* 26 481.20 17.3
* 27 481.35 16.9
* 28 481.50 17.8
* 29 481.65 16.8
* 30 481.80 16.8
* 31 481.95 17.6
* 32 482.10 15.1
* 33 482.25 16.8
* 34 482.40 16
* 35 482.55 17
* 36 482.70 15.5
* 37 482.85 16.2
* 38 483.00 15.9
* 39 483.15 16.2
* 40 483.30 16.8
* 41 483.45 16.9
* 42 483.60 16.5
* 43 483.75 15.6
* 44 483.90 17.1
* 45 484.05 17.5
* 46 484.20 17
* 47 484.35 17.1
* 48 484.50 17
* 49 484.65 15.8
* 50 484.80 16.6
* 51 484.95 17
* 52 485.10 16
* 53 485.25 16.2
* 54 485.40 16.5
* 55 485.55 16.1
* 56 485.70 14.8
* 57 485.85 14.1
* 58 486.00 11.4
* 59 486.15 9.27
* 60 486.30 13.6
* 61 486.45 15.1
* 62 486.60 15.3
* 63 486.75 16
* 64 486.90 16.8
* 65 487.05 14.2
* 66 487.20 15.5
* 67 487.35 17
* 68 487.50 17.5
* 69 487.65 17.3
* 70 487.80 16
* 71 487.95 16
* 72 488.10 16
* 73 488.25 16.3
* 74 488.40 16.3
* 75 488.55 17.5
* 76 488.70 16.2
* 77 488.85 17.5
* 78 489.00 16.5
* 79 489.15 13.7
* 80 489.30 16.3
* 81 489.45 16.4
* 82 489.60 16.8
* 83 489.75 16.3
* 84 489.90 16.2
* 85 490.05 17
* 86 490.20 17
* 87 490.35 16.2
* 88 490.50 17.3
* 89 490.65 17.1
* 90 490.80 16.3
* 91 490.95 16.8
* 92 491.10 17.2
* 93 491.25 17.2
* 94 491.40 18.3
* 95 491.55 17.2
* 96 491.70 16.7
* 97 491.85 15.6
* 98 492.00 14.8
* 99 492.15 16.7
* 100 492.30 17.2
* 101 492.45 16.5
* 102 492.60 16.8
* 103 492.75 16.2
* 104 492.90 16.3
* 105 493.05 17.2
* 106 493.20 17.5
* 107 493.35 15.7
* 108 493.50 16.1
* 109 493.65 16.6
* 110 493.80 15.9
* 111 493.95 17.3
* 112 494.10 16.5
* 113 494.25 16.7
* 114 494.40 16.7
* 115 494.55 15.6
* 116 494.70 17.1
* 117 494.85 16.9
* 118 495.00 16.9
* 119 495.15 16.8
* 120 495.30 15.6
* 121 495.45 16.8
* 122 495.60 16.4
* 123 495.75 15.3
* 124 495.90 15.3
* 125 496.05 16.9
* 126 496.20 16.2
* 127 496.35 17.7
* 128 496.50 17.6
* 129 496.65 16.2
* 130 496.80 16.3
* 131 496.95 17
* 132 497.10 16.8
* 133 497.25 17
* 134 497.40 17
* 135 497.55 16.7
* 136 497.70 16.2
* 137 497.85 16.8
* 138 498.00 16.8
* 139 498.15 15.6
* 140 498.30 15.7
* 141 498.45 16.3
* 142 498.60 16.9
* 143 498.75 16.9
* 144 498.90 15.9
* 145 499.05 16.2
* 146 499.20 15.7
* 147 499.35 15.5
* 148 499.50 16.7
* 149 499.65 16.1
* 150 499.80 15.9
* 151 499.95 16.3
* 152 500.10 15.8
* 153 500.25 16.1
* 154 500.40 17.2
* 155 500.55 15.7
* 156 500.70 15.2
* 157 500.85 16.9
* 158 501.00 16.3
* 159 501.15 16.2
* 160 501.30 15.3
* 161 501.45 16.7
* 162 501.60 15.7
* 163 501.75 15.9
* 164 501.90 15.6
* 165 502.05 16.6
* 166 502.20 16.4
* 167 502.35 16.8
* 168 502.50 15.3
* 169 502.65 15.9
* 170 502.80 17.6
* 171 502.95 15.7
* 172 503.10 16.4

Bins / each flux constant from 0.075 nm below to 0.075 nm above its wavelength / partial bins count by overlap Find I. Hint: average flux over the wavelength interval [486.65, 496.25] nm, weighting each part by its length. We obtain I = 16.5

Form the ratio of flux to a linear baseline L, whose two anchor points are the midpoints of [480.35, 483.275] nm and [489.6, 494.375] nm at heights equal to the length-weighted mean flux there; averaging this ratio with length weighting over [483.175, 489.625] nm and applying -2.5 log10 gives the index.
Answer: 0.045 mag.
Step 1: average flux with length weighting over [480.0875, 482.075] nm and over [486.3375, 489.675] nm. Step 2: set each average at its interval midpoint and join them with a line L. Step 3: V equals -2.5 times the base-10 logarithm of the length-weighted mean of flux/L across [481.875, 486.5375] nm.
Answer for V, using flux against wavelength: 0.051 mag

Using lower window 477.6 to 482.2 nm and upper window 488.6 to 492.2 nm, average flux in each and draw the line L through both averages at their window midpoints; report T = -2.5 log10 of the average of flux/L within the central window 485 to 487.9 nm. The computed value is 0.10 mag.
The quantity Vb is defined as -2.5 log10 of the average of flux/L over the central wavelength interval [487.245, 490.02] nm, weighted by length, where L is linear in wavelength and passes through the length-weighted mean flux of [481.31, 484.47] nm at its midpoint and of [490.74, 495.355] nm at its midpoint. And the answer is 0.01 mag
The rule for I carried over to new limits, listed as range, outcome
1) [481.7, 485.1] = 16.5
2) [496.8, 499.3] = 16.5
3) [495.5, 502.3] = 16.3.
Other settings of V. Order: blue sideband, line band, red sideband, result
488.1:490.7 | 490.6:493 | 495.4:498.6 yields -0.012 mag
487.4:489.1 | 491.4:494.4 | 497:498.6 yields 0.001 mag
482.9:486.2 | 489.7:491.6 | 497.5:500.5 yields -0.061 mag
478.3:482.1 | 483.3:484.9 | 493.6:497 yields 0.008 mag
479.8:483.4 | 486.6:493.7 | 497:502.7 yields -0.002 mag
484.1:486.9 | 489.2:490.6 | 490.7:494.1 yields -0.027 mag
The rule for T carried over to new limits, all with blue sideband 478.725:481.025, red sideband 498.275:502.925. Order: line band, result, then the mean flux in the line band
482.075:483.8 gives 0.039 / 16.2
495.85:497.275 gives -0.026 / 16.7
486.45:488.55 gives 0.033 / 16.2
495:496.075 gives 0.013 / 16.2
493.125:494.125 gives -0.005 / 16.5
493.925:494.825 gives -0.014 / 16.6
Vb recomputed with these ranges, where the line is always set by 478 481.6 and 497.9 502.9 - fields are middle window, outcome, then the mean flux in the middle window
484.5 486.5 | 0.13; 14.9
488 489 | 0.00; 16.6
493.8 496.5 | -0.01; 16.5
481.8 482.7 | 0.03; 16.4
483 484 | 0.02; 16.5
